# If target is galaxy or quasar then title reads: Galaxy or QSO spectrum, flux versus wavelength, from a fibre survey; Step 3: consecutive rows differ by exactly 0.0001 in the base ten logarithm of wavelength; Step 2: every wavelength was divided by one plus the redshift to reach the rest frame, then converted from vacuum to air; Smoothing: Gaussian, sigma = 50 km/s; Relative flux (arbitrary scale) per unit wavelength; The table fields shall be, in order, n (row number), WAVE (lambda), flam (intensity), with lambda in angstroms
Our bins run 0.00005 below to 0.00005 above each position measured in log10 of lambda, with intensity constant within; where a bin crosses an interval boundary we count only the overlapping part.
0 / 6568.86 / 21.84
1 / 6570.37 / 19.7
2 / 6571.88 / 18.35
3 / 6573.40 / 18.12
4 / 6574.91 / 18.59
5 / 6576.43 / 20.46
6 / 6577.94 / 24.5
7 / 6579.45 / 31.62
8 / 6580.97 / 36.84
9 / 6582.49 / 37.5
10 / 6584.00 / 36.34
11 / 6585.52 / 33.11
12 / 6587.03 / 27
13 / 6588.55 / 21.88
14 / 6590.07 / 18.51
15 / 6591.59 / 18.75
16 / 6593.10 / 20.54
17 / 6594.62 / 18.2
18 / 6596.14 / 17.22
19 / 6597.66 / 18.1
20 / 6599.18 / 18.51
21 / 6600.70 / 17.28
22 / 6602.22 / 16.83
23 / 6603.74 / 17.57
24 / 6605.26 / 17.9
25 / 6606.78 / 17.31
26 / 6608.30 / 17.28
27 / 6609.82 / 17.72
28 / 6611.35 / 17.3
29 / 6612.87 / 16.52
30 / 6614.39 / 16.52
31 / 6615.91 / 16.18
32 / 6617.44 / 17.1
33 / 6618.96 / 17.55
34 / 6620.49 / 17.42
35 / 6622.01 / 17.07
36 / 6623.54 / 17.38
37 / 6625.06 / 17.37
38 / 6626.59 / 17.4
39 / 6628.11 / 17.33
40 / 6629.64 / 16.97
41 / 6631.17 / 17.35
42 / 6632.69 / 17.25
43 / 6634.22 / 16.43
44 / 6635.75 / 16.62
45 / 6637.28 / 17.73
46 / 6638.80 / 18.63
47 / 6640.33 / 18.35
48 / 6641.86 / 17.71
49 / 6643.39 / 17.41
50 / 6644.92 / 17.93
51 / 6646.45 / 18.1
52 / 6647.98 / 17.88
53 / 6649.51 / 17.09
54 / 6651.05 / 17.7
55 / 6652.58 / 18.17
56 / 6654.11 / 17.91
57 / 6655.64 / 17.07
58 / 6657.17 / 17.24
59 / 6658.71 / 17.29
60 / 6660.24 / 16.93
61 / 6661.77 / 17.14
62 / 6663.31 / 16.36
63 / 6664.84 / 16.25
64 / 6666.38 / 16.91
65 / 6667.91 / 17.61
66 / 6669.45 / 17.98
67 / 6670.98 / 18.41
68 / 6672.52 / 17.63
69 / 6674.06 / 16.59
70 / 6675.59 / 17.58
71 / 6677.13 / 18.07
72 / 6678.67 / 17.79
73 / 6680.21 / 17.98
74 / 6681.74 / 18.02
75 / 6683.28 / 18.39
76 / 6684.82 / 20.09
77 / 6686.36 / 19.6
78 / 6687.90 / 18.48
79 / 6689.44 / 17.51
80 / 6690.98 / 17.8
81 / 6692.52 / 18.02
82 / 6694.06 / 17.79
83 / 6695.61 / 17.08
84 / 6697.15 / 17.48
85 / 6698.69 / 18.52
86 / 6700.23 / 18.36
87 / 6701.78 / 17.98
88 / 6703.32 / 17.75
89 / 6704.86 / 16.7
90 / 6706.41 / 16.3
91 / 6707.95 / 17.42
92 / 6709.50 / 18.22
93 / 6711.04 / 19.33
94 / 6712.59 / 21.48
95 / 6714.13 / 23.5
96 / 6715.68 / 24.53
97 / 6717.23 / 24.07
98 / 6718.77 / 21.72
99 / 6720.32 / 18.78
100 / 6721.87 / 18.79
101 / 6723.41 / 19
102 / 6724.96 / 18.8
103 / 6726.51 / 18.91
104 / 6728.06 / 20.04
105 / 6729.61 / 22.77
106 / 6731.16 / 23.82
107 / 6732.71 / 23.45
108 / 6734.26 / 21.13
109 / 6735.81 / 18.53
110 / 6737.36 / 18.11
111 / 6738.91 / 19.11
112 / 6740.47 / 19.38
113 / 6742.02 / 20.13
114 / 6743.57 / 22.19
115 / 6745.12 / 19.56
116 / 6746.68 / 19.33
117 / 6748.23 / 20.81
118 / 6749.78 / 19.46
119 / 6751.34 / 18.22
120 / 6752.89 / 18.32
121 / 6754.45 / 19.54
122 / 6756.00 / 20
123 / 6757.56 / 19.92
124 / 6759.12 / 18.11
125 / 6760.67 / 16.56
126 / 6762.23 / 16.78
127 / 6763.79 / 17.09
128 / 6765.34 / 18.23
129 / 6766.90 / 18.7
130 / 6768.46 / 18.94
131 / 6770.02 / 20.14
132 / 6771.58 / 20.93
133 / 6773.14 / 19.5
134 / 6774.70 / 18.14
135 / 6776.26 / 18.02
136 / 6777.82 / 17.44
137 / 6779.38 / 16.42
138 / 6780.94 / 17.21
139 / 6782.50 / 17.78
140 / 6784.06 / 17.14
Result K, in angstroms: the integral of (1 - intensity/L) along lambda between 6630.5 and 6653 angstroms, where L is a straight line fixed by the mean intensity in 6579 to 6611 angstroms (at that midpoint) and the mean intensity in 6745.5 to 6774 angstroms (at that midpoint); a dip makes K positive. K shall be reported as 4.0 angstroms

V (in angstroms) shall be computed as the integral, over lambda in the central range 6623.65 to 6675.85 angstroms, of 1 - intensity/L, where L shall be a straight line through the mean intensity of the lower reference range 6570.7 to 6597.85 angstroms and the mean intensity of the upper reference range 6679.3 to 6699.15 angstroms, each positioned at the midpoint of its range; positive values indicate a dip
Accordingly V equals 7.7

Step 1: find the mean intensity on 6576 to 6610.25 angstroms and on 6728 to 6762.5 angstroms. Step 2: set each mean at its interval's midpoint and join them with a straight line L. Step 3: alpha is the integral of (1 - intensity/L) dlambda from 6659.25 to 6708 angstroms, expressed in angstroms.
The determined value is 7.64 angstroms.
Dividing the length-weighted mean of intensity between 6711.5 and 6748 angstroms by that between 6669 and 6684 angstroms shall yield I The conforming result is 1.2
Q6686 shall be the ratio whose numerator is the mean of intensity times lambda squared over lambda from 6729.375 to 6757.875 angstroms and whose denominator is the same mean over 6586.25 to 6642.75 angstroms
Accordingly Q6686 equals 1.17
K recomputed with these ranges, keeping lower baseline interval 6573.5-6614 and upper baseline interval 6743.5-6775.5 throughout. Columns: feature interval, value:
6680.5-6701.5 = 2.1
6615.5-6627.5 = 2.4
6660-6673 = 2.1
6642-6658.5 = 2.6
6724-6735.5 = -0.9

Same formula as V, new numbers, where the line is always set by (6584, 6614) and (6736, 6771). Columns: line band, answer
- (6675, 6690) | 0.8 angstroms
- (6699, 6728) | -0.5 angstroms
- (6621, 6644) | 2.6 angstroms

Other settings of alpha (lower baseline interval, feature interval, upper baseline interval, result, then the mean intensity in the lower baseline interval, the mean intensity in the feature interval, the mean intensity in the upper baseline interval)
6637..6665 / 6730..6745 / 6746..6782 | -1.89 angstroms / 17.5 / 20.7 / 18.6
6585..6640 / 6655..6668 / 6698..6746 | 1.42 angstroms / 18.3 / 16.9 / 19.9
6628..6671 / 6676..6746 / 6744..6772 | -4.17 angstroms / 17.4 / 19.4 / 18.9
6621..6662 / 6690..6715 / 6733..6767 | 0.04 angstroms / 17.5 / 18.4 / 19.1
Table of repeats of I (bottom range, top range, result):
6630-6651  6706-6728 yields 1.15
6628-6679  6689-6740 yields 1.12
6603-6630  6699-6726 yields 1.14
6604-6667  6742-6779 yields 1.09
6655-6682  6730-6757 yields 1.16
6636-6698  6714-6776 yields 1.12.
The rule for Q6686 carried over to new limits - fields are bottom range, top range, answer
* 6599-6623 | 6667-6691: 1.07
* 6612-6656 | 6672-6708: 1.05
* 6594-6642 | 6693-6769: 1.16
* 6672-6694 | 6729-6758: 1.13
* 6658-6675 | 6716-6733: 1.24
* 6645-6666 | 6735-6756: 1.15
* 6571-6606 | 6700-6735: 0.92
